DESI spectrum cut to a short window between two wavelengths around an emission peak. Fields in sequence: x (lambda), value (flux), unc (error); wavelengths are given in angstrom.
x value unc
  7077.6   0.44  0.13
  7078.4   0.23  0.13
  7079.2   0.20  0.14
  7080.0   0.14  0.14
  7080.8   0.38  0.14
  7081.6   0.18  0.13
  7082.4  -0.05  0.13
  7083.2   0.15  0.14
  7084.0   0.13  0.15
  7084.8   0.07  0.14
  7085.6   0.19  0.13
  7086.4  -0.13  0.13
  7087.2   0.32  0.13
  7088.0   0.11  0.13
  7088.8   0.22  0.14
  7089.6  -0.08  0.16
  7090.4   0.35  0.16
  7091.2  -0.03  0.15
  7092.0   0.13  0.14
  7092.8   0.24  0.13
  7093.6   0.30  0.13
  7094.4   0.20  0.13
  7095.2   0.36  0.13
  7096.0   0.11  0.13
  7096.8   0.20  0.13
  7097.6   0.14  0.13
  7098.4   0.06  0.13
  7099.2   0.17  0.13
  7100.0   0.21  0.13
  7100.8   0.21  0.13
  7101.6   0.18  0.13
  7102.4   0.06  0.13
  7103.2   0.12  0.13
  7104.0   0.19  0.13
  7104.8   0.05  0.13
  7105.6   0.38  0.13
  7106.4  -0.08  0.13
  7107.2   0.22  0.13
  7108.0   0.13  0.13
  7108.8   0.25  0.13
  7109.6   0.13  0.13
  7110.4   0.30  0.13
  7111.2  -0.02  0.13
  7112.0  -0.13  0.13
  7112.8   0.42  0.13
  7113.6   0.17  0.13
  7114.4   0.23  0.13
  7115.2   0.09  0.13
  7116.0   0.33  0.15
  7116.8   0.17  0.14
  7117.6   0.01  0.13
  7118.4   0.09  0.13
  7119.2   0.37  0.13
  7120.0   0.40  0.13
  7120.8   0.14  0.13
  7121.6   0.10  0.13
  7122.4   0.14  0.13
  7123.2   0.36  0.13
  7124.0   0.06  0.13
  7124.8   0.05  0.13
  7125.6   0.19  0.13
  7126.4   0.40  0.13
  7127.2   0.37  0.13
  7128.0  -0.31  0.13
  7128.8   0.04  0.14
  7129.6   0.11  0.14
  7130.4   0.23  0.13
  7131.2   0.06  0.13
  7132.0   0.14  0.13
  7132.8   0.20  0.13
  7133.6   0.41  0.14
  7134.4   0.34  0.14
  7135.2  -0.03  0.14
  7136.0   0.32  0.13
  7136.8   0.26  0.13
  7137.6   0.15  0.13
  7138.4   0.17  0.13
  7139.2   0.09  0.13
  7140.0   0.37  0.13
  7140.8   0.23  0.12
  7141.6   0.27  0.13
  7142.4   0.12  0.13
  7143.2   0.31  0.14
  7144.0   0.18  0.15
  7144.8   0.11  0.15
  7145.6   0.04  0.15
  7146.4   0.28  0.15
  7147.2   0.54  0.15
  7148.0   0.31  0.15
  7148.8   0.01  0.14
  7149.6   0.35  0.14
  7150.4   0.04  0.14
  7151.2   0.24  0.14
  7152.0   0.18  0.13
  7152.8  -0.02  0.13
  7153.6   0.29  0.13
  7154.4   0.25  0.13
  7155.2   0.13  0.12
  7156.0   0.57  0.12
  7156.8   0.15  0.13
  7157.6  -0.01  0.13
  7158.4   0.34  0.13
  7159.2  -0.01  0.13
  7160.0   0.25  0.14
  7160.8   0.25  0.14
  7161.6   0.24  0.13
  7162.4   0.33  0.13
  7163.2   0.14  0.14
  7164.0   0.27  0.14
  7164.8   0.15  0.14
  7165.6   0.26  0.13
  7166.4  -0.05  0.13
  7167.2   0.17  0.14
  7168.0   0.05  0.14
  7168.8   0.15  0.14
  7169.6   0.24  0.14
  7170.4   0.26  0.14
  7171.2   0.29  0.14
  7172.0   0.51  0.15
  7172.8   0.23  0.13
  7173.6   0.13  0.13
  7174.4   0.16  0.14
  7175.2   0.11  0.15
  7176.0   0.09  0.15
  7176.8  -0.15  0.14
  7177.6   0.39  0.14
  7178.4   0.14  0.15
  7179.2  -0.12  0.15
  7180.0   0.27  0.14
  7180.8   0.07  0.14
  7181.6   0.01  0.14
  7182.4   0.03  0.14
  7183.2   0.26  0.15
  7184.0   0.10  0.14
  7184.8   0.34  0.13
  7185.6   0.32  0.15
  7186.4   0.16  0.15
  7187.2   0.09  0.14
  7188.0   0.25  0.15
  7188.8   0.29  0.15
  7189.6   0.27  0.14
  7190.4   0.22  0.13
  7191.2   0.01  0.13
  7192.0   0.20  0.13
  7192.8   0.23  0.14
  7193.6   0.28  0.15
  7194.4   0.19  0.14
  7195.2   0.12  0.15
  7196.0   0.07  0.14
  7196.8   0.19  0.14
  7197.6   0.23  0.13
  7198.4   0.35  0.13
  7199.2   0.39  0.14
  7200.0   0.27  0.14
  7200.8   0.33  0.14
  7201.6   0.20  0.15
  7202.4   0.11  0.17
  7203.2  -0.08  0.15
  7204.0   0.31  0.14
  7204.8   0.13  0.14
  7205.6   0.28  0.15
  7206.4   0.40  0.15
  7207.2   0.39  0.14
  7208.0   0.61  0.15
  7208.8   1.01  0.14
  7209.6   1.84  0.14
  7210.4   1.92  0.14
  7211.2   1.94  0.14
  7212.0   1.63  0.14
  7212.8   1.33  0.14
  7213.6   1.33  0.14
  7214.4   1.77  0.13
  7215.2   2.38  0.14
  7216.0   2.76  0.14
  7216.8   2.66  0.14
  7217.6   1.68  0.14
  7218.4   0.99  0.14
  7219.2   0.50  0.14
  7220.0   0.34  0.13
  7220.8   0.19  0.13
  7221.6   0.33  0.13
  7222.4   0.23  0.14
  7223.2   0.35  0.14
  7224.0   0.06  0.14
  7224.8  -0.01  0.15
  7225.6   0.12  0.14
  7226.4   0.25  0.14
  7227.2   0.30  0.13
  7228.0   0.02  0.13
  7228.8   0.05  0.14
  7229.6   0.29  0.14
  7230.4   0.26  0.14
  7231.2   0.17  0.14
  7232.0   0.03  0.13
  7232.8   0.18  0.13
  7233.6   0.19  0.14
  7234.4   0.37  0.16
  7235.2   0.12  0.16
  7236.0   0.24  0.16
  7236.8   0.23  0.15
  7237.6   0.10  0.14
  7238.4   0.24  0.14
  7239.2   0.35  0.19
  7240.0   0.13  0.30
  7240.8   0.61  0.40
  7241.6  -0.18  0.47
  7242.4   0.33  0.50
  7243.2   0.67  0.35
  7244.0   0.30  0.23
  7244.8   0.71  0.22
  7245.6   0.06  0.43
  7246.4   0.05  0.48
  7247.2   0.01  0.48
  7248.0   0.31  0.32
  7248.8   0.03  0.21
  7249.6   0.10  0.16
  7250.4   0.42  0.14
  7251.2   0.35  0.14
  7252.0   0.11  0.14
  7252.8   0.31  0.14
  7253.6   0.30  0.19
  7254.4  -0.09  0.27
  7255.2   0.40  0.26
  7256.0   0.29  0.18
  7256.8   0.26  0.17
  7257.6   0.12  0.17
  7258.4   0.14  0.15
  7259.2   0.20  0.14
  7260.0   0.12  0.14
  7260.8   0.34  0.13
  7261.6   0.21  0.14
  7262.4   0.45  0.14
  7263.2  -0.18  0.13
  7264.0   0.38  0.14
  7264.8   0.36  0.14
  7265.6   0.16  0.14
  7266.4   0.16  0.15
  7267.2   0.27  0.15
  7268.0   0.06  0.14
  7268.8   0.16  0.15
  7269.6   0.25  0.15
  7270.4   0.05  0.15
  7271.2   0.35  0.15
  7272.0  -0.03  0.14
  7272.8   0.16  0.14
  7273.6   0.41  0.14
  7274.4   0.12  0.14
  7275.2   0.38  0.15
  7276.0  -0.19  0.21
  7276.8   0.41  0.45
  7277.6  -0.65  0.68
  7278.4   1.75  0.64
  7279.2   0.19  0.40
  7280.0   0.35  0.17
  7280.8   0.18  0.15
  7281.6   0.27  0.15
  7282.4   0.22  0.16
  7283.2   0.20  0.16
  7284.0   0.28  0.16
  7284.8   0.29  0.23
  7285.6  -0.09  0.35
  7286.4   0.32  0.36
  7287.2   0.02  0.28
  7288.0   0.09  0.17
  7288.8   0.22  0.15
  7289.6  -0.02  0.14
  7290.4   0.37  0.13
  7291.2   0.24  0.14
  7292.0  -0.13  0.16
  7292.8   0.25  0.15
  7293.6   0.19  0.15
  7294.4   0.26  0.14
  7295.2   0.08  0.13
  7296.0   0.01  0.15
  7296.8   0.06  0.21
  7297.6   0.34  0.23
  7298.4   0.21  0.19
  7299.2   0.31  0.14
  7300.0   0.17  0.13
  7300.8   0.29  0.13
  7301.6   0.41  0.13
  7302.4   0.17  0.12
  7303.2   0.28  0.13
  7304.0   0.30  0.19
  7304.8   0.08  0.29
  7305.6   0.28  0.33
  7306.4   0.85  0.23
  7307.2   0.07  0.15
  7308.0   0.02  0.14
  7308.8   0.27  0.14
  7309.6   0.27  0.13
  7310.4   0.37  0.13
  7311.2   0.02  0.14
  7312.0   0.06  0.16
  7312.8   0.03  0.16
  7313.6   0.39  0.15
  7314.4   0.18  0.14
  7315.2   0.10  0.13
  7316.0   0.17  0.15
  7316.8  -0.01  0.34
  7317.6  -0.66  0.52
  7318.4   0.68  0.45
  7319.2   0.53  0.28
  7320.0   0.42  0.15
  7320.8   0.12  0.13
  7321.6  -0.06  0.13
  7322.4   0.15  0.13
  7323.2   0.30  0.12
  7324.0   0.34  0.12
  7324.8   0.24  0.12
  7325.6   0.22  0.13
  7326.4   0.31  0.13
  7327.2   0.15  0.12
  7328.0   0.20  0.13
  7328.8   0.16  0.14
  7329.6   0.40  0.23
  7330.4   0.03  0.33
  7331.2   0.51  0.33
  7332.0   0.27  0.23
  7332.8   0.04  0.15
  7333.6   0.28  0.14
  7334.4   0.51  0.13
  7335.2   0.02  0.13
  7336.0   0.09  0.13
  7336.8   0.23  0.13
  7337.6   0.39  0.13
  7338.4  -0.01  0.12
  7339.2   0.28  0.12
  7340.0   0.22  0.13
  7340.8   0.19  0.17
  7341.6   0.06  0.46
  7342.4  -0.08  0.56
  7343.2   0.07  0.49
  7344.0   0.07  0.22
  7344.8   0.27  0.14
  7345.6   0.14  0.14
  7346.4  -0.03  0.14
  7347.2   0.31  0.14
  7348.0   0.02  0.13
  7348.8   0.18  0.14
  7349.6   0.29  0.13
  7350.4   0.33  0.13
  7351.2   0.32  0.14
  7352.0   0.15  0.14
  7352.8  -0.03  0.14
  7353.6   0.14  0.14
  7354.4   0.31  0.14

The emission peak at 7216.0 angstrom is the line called [O II]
